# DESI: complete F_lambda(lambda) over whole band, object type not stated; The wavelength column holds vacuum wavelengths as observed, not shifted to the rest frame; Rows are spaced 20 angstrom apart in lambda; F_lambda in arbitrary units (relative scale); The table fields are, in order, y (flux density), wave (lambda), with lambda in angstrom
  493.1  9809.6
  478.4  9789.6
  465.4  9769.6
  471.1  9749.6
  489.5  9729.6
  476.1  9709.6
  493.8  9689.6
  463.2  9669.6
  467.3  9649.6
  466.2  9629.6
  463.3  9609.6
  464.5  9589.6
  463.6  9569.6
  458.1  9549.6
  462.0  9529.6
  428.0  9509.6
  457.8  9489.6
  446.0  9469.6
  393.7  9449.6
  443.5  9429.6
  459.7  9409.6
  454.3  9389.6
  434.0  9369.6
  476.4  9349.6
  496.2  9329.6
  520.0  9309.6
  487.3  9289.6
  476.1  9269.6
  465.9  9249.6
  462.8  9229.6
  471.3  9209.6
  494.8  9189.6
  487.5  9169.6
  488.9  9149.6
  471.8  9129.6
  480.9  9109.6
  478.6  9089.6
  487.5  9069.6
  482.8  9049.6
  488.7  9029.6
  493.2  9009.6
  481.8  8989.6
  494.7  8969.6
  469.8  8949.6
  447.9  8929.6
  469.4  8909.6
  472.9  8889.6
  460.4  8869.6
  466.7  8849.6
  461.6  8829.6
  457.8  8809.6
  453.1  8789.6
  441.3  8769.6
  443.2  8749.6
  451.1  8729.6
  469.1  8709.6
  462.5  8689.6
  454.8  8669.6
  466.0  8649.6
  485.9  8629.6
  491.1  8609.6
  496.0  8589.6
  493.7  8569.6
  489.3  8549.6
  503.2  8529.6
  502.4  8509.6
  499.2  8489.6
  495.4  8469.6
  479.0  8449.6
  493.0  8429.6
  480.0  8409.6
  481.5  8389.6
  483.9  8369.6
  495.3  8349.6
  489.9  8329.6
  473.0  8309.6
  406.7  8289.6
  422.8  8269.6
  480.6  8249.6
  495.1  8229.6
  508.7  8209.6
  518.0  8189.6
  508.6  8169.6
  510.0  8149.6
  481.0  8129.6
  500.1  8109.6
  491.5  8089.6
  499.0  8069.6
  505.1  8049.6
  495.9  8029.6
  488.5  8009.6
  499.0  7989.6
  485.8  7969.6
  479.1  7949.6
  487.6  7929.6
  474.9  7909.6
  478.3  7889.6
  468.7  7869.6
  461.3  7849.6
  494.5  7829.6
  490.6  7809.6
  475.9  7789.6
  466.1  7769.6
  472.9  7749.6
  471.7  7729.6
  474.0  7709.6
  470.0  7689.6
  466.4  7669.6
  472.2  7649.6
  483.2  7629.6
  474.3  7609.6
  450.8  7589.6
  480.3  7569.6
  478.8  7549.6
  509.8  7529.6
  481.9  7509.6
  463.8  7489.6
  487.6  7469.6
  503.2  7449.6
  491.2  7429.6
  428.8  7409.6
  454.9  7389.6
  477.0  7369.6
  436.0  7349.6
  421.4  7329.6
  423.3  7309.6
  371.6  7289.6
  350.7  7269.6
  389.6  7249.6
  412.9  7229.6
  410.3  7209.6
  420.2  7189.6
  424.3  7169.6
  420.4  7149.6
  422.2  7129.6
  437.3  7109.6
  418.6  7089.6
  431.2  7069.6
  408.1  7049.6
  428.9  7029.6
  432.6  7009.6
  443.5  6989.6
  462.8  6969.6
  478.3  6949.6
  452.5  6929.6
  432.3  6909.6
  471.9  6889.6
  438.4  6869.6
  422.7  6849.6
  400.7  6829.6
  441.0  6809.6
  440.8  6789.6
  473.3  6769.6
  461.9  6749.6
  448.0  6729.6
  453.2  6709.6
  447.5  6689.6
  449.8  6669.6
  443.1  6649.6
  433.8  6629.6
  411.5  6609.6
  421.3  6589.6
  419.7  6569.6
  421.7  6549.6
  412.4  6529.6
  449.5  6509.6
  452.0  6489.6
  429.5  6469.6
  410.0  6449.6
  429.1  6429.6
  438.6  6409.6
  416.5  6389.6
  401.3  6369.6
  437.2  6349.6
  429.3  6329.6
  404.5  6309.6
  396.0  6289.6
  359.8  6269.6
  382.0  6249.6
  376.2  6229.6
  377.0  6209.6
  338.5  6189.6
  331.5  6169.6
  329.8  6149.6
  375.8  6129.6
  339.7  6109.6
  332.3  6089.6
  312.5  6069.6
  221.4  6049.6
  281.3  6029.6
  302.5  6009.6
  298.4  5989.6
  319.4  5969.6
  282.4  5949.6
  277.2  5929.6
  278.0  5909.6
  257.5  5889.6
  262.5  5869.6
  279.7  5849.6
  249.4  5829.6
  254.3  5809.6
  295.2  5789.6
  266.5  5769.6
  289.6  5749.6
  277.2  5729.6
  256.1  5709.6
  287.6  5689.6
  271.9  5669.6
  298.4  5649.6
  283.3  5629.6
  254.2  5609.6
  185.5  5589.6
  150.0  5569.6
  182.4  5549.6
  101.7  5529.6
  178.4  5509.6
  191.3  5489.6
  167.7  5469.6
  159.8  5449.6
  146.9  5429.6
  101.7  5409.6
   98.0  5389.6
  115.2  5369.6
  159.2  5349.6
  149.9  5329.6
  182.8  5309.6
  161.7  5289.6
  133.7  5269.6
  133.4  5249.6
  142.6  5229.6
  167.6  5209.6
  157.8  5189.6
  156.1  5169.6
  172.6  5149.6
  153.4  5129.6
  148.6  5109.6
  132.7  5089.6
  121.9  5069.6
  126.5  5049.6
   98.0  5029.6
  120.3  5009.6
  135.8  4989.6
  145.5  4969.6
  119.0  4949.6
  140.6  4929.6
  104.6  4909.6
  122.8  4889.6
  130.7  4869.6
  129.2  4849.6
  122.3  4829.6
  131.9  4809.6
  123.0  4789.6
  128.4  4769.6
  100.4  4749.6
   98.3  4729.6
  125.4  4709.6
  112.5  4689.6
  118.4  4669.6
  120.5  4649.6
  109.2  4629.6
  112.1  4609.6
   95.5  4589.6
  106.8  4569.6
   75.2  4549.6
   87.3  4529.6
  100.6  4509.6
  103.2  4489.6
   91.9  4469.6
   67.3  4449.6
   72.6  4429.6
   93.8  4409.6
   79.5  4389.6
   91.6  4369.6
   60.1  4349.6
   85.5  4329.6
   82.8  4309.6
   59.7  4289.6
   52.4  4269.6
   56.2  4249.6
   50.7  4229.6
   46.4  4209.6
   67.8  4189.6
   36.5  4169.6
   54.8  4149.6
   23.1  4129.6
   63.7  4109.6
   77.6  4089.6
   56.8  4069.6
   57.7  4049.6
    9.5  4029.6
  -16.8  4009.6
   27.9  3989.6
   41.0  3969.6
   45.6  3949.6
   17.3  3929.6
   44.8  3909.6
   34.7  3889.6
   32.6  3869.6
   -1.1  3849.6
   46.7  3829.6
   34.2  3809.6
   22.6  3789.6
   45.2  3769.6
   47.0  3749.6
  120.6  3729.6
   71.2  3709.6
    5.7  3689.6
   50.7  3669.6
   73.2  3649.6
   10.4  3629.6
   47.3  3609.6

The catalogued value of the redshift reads 0.405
